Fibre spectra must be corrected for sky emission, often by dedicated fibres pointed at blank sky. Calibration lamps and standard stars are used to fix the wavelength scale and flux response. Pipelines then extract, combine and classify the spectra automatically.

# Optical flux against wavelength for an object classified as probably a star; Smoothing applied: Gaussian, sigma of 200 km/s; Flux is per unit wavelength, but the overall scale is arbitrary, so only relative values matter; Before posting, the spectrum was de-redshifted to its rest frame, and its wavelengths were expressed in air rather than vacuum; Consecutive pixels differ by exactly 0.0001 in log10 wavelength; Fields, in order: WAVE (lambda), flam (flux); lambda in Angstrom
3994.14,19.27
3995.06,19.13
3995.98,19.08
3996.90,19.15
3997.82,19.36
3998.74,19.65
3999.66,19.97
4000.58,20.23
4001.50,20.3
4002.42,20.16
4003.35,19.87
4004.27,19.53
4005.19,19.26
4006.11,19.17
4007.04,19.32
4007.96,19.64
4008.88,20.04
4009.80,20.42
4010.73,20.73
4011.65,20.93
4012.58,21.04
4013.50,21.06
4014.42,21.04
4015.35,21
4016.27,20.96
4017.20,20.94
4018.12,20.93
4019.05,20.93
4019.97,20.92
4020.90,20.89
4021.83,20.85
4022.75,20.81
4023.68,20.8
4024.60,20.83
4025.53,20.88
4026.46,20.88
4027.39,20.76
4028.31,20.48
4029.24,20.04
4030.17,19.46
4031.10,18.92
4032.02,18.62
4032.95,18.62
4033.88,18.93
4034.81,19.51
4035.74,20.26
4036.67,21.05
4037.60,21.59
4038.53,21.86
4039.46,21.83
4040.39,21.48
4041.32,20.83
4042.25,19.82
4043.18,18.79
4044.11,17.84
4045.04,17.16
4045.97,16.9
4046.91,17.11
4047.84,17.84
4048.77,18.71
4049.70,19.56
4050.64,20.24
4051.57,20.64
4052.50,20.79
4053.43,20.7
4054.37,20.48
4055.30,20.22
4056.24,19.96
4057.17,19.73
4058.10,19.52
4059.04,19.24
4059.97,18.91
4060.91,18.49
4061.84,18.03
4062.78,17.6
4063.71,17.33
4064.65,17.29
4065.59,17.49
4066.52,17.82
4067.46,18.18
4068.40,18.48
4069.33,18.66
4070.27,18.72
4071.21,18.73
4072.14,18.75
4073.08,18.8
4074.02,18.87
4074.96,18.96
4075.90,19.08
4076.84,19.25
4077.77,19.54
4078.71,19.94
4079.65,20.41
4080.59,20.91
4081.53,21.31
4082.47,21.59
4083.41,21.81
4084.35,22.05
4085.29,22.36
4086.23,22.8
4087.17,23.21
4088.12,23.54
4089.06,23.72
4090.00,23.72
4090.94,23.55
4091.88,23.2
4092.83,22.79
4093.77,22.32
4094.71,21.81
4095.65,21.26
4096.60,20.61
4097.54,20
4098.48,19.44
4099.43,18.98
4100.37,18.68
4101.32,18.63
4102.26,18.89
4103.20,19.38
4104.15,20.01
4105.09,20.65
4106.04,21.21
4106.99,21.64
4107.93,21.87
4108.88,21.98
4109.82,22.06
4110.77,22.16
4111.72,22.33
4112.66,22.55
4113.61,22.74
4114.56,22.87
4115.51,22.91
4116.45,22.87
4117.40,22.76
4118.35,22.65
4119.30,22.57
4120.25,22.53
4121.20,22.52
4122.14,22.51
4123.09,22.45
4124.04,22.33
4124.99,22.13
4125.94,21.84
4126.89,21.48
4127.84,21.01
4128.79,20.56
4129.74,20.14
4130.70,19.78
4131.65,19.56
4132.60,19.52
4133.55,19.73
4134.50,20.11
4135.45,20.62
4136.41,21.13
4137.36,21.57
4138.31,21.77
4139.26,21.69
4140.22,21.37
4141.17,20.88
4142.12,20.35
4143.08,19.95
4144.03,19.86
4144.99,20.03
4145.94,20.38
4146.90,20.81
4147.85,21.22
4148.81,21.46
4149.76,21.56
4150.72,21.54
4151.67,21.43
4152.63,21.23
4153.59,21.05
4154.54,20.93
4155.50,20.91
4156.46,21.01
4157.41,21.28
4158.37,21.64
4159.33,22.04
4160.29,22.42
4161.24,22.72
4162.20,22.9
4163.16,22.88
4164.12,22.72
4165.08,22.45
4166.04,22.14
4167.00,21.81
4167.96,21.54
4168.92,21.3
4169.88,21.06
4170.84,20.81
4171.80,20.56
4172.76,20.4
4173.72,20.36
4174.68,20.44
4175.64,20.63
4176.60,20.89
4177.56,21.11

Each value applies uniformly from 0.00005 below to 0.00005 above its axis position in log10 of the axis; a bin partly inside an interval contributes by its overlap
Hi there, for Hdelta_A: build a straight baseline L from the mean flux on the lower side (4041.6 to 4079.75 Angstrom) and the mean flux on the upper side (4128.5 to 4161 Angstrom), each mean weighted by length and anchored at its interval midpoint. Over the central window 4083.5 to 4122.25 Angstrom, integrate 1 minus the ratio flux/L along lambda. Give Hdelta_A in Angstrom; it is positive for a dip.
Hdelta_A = -3.7 Angstrom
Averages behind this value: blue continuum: 18.9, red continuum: 20.9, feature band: 21.8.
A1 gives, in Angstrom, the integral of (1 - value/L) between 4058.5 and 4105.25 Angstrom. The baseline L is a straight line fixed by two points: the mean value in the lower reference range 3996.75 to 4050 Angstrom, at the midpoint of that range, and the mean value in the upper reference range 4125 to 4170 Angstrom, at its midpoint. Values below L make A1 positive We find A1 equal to 1.0 Angstrom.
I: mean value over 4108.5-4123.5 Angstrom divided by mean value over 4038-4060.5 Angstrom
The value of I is 1.2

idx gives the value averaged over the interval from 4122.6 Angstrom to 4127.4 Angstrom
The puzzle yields 22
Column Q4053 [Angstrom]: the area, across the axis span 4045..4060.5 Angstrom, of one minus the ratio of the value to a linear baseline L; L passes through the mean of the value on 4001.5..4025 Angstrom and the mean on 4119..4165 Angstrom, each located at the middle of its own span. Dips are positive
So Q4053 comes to 1.0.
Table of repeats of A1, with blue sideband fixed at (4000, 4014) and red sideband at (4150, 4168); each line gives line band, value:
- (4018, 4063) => 1.5 Angstrom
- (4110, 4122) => -0.7 Angstrom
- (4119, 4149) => 0.7 Angstrom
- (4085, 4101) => -0.6 Angstrom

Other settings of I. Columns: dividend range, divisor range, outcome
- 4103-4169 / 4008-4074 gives 1.09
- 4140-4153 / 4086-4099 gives 0.94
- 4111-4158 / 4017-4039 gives 1.05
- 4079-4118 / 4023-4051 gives 1.10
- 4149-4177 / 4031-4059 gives 1.09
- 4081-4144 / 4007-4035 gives 1.05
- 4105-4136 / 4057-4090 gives 1.09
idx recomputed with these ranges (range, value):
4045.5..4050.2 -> 18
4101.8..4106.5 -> 20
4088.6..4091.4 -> 23.7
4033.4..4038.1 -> 20.3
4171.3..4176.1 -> 20.5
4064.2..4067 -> 17.5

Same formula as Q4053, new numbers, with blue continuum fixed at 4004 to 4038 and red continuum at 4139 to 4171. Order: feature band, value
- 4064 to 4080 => 1.5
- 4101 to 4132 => -0.7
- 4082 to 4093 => -1.1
